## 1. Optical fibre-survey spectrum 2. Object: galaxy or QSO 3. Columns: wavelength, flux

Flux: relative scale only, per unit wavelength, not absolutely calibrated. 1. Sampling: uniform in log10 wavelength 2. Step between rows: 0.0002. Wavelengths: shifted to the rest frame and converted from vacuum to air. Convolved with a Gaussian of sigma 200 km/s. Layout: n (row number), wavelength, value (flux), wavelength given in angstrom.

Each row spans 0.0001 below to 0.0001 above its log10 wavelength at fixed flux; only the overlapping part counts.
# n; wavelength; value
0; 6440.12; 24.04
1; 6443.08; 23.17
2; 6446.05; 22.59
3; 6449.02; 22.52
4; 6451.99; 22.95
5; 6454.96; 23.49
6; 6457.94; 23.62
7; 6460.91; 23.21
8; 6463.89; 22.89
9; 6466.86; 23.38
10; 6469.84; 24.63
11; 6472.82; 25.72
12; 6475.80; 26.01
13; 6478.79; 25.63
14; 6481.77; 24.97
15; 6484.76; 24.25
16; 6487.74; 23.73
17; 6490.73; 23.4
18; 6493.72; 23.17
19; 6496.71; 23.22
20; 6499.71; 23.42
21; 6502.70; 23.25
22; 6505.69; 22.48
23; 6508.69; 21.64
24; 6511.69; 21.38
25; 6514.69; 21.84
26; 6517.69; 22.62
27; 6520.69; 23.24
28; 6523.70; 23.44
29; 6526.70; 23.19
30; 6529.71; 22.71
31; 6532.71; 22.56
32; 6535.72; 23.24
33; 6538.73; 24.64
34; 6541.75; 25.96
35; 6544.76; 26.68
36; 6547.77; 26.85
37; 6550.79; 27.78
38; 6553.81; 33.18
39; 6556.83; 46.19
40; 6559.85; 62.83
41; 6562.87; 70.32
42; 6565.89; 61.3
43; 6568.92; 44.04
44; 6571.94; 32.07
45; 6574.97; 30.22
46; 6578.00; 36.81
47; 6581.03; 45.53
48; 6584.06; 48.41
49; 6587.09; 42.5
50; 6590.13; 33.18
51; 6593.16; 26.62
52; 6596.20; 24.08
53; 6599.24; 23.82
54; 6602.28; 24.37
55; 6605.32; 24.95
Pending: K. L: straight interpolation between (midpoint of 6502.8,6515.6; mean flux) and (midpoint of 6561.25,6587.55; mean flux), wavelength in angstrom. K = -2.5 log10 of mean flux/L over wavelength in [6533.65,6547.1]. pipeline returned 0.31 mag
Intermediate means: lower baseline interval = 22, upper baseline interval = 45.9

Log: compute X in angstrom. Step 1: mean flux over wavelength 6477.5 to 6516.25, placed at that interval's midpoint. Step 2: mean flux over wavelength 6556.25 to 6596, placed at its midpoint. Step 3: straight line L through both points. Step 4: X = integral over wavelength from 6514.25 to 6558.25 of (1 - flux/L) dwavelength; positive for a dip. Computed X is 9.6 angstrom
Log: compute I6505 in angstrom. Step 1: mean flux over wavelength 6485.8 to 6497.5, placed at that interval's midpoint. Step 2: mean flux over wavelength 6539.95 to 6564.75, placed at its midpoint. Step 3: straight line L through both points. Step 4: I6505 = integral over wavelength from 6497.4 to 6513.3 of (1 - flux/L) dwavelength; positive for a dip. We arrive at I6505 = 2.7 angstrom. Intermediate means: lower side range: 23.4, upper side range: 40.1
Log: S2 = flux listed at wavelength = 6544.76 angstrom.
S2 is 26.68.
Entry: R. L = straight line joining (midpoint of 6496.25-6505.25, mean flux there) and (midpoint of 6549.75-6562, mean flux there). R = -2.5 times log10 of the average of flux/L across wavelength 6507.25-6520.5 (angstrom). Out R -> 0.27 mag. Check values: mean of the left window 23.2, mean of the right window 44.5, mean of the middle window 22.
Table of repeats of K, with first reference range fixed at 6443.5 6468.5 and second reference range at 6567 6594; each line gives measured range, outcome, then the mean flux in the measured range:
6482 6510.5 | 0.201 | 23.2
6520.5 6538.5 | 0.354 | 23.2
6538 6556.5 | 0.191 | 28.8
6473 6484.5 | 0.019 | 25.4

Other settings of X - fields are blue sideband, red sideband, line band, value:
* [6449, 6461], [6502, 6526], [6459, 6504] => -2.3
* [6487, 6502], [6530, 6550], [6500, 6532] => 2.0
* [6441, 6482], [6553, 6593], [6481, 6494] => 2.2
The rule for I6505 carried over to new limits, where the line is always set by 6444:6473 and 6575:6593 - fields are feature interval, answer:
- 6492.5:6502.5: 1.8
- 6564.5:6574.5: -1.8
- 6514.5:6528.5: 3.7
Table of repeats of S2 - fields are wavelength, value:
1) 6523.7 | 23.44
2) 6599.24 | 23.82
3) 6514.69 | 21.84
